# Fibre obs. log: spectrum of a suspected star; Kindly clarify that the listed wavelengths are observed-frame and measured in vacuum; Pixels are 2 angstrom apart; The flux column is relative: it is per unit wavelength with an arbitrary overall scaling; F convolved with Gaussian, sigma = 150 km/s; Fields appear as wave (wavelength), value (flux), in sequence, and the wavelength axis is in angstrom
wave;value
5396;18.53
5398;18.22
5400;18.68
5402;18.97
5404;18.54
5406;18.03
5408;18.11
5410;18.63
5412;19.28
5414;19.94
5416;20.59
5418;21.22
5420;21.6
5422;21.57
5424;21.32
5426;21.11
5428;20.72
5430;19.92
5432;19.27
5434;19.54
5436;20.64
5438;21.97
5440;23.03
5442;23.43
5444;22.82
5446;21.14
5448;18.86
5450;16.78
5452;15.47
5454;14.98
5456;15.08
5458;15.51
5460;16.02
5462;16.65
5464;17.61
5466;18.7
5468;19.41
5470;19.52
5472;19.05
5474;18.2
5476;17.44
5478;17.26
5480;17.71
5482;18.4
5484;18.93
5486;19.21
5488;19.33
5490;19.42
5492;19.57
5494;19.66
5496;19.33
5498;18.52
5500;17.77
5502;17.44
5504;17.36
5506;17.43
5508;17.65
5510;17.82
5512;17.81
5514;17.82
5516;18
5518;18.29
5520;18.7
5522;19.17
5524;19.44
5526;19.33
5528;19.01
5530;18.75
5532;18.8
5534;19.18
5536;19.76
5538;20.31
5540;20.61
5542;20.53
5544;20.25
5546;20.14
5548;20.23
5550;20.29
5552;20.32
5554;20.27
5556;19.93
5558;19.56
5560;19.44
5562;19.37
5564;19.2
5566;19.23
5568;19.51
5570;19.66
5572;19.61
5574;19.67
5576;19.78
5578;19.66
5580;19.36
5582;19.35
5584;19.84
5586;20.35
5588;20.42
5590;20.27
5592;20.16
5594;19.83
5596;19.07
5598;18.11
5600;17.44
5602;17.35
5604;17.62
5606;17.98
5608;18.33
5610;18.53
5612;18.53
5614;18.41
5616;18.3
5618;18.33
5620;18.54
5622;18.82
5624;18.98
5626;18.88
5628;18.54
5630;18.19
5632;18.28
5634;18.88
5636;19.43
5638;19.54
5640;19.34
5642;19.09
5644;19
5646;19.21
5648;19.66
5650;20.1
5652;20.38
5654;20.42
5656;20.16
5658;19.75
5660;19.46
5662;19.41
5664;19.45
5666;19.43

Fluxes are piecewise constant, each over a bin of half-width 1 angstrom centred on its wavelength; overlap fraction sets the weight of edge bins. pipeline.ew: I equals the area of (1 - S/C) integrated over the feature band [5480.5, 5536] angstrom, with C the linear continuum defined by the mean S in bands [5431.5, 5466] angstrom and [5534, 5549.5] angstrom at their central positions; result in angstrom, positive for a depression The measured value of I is 3.0 angstrom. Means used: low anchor 18.7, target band 18.6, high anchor 20.2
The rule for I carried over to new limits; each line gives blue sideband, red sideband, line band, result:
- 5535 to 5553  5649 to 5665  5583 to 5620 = 2.3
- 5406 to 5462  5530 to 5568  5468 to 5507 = 2.2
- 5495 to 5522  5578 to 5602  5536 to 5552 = -1.4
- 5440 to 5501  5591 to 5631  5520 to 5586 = -4.2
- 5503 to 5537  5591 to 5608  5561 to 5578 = -1.0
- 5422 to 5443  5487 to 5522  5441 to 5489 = 4.0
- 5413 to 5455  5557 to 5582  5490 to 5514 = 2.0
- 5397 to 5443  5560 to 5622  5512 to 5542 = 0.6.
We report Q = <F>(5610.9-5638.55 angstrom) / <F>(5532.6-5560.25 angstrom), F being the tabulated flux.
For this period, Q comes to 0.93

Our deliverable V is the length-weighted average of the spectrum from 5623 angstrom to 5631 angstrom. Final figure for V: 18.6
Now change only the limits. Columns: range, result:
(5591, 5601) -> 18.9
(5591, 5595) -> 20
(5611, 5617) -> 18.4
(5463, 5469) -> 18.6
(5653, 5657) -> 20.3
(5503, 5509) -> 17.5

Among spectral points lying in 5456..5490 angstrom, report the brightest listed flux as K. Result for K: 19.52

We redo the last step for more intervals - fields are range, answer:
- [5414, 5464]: 23.43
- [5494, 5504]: 19.66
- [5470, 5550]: 20.61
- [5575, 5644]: 20.42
